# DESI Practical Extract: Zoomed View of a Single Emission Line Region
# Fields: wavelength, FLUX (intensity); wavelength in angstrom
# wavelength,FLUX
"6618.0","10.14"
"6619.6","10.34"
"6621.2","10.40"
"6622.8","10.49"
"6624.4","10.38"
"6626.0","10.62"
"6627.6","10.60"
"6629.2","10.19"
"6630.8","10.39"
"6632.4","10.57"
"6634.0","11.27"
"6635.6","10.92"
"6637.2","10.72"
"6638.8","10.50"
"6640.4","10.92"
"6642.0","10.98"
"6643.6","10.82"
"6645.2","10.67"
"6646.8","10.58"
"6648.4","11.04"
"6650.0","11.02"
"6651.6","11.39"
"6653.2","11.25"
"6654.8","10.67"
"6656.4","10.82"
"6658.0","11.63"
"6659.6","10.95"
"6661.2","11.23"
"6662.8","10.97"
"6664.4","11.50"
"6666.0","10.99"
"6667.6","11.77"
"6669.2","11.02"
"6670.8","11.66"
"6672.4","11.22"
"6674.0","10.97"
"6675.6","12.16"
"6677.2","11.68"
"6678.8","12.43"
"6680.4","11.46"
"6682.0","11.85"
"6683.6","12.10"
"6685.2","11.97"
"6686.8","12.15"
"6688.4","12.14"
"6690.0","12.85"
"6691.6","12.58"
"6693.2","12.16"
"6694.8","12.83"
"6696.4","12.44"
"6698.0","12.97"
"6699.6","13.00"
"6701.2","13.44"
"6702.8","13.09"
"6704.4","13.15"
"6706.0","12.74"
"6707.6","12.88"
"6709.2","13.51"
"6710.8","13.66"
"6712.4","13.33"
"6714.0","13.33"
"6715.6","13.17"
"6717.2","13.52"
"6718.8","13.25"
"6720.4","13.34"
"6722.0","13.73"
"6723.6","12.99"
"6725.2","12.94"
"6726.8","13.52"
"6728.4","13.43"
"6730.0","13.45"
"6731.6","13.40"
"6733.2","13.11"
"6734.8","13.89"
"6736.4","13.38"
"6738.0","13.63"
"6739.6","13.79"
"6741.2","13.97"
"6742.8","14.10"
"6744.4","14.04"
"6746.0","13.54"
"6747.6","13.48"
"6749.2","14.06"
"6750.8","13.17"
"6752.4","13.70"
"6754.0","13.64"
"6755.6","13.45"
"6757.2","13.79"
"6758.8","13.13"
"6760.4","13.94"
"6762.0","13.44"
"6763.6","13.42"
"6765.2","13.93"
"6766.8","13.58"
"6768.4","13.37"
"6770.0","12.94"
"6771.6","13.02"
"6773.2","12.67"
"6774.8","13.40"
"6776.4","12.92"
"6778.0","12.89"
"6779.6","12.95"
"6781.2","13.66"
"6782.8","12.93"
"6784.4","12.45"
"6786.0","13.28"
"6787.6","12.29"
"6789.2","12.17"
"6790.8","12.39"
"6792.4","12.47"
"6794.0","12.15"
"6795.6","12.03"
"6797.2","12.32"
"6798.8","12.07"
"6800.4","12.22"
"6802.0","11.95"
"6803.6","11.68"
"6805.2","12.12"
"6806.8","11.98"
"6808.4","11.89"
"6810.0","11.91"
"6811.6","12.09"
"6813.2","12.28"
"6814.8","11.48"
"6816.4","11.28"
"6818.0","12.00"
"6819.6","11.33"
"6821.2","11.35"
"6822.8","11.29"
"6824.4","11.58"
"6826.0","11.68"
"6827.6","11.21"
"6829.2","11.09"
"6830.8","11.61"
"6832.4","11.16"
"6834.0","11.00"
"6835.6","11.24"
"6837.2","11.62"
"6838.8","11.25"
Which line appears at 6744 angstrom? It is Mg II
